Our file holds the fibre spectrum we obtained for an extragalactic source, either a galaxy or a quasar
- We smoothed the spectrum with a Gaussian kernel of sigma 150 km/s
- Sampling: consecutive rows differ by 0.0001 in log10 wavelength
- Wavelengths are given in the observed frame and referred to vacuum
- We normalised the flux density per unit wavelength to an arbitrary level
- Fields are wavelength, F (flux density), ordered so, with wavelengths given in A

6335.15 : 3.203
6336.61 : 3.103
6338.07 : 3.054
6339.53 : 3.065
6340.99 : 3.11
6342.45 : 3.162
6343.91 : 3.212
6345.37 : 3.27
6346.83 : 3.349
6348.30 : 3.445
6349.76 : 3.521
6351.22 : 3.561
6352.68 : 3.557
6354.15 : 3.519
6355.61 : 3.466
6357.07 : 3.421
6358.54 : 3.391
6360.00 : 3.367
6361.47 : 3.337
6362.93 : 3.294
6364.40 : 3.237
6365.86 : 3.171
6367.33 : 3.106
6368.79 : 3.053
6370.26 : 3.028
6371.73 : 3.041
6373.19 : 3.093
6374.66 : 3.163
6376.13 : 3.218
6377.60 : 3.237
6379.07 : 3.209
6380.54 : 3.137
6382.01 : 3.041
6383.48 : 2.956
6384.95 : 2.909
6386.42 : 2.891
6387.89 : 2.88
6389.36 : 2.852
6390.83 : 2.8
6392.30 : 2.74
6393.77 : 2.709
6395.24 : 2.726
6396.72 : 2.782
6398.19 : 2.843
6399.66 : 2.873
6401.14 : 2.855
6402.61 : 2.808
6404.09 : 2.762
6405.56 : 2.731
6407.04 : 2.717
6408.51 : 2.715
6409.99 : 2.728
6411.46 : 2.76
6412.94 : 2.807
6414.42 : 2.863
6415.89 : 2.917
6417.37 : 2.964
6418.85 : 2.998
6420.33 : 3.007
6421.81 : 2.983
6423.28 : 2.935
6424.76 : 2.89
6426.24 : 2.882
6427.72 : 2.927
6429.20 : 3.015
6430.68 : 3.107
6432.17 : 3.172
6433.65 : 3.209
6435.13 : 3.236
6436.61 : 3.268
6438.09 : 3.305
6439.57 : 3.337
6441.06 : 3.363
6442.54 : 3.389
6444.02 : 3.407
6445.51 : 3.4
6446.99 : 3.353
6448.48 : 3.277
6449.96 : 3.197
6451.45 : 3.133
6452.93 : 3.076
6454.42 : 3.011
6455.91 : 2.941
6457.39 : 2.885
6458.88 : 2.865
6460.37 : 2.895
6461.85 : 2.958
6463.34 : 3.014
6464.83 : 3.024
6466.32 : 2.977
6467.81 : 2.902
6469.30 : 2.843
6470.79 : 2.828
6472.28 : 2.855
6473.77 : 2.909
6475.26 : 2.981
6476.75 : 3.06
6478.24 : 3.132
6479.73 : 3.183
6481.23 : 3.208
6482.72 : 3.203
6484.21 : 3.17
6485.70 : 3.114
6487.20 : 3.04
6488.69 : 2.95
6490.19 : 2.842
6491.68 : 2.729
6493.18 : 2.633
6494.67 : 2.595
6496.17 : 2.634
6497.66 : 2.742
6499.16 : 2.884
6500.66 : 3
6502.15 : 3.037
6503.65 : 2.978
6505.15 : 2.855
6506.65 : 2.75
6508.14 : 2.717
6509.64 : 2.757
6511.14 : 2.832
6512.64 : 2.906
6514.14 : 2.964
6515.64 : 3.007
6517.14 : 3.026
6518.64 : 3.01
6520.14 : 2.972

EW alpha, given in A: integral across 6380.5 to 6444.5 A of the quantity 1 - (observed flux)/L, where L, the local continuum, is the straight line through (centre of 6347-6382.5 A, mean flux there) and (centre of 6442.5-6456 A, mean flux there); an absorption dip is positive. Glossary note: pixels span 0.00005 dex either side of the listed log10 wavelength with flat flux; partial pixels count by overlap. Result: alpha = 5.7 A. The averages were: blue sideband 3.28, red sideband 3.22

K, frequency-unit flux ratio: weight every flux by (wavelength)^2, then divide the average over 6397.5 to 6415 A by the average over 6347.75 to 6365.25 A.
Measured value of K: 0.8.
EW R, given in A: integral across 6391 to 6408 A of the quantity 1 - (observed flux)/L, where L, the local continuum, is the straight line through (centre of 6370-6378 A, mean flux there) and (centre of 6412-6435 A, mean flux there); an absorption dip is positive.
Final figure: 1.5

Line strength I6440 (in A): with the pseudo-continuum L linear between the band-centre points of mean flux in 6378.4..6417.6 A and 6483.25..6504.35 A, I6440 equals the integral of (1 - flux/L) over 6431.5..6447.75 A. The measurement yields -2.5 A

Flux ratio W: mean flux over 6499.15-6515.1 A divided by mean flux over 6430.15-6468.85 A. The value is 0.92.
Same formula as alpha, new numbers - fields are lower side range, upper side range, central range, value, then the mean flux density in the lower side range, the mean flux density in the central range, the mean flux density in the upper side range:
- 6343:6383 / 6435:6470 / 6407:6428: 2.0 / 3.27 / 2.88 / 3.13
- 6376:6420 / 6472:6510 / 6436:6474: -2.5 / 2.88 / 3.09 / 2.92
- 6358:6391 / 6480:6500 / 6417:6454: -1.9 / 3.11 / 3.15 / 2.91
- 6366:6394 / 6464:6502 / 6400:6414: 1.0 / 3.01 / 2.77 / 2.94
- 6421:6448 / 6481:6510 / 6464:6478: 0.3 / 3.18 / 2.94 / 2.89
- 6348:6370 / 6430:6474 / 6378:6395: 1.9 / 3.35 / 2.92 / 3.11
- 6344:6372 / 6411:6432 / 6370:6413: 3.1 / 3.32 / 2.9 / 2.94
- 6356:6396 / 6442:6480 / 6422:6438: 0.0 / 3.08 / 3.07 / 3.05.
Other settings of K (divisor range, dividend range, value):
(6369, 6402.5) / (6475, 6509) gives 1.03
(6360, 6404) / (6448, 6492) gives 1.03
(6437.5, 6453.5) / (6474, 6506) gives 0.91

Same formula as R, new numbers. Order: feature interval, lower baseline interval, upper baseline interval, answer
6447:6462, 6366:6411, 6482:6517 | -0.73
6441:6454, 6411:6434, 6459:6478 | -1.44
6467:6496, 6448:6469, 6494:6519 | -0.13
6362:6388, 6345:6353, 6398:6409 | 0.30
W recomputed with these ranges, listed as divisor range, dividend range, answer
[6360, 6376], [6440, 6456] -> 1.03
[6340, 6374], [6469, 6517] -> 0.89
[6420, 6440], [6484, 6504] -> 0.93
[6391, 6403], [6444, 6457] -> 1.14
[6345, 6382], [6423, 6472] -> 0.94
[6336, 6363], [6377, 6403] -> 0.87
